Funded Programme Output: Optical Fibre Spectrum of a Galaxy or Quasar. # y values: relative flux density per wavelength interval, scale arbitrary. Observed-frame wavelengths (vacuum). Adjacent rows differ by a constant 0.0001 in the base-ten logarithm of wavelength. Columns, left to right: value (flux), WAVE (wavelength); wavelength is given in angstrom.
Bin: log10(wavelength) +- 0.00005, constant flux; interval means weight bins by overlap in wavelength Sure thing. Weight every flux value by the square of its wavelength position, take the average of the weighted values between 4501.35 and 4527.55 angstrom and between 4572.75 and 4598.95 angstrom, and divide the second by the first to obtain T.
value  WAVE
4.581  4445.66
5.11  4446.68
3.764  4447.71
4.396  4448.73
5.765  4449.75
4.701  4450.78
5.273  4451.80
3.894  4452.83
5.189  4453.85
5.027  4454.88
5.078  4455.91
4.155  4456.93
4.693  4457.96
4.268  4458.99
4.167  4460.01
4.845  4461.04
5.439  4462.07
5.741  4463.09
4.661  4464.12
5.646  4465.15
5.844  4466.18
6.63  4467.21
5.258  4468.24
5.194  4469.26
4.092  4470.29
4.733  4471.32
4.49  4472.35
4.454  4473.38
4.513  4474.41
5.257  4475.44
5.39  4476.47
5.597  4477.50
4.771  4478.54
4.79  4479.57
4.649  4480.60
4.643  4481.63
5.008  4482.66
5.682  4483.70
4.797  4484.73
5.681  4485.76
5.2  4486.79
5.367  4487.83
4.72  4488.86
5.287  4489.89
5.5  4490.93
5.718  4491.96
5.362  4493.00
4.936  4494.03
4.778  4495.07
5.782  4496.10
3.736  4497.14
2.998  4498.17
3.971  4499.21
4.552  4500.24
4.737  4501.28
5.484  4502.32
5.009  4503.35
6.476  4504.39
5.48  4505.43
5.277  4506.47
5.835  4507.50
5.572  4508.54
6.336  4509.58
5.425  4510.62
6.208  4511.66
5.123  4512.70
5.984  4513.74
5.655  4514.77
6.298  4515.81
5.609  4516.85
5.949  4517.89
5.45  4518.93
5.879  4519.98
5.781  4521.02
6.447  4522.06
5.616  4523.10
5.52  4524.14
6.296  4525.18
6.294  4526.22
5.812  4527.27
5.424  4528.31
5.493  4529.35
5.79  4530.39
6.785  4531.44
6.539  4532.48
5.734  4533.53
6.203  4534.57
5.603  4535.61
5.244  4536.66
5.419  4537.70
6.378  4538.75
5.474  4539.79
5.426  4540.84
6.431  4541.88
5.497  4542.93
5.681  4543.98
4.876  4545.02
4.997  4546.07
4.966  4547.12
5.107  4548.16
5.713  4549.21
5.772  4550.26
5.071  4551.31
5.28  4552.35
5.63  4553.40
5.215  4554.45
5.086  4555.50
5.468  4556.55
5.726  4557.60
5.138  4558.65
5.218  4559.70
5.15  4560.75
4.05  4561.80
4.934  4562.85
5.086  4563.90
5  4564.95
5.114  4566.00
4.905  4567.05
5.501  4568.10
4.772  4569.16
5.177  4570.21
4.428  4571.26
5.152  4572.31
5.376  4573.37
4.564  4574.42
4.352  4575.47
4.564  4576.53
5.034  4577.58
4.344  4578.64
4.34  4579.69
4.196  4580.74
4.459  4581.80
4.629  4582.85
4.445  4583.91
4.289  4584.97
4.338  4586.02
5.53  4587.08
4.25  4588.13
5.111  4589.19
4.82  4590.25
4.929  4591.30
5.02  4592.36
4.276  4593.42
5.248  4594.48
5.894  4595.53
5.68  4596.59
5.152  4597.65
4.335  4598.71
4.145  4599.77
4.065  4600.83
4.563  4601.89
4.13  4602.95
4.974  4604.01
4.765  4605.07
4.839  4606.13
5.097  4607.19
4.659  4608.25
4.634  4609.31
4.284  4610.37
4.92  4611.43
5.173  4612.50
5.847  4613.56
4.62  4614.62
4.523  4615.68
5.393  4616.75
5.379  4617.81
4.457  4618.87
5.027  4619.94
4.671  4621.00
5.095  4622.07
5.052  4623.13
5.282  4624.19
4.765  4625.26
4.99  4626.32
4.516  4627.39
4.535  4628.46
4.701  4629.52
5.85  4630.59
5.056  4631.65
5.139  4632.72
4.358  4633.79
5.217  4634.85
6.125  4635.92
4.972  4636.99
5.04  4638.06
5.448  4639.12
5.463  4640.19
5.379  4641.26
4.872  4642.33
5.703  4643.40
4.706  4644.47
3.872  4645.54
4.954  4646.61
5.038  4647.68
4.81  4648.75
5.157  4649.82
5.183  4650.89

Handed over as 0.85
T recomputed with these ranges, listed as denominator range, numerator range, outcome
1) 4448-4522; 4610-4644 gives 1.04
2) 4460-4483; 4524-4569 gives 1.12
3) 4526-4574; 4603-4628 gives 0.93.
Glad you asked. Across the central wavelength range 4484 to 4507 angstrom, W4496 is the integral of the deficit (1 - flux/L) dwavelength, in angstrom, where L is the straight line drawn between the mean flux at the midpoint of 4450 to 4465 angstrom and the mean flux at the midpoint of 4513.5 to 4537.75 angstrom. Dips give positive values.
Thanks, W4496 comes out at 1.6 angstrom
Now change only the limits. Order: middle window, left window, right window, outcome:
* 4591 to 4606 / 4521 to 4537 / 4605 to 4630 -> 0.9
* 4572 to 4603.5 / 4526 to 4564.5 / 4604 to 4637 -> 3.0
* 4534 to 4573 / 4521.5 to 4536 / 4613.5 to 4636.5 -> 3.0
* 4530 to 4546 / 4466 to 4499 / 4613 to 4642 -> -2.4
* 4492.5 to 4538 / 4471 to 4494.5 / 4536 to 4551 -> -2.1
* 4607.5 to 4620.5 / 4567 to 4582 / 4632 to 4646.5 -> 0.1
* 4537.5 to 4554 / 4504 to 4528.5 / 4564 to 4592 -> -0.5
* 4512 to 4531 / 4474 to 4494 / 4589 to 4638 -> -2.7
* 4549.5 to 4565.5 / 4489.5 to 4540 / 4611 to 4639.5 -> 0.5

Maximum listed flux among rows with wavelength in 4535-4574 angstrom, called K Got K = 6.431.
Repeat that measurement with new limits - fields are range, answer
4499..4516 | 6.476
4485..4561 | 6.785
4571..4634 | 5.894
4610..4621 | 5.847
